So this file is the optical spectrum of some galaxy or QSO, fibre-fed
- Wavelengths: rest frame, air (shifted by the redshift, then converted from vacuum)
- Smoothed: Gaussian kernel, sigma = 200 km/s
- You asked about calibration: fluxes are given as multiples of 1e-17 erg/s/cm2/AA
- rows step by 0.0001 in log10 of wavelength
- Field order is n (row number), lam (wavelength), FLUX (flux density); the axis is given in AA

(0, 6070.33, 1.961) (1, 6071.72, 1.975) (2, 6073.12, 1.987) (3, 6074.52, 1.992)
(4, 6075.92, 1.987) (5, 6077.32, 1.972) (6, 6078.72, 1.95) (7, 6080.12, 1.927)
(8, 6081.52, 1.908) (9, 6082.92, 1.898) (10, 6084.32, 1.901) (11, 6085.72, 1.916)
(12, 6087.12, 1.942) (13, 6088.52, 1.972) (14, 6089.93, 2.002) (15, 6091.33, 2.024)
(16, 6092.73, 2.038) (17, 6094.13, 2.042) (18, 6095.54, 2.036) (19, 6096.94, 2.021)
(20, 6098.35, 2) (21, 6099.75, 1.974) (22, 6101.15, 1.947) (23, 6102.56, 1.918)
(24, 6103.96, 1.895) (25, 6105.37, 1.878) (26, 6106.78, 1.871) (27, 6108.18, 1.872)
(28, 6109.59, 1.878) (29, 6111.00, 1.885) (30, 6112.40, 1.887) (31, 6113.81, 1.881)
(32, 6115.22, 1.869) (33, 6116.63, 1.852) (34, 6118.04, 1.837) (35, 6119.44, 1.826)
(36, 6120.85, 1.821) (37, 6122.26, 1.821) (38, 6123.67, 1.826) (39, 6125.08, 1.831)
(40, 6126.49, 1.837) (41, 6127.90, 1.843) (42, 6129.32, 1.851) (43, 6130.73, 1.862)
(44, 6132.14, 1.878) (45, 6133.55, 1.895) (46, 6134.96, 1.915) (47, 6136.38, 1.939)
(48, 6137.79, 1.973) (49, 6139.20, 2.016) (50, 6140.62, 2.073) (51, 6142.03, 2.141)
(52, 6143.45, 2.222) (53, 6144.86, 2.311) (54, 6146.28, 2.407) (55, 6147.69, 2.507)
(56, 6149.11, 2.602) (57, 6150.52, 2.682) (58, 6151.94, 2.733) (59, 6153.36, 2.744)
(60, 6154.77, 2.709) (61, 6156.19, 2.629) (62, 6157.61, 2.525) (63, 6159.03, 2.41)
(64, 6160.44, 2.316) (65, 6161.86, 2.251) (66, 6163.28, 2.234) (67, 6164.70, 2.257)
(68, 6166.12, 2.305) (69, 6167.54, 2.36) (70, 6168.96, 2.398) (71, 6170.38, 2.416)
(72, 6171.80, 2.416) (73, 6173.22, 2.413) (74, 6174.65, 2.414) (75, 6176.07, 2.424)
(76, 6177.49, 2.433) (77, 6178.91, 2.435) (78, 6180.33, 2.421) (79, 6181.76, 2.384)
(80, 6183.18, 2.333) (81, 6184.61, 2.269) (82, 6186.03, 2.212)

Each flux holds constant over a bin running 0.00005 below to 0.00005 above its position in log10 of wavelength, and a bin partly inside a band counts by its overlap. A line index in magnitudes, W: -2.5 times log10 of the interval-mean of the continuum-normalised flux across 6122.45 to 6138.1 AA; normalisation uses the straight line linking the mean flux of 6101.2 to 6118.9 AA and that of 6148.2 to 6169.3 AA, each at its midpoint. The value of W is 0.139 mag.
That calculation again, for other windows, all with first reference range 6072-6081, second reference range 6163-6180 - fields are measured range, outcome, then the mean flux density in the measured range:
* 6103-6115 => 0.12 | 1.88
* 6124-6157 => 0.03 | 2.2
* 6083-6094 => 0.03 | 1.97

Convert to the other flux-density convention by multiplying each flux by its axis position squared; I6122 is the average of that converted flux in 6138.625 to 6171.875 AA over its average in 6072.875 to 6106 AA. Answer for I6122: 1.25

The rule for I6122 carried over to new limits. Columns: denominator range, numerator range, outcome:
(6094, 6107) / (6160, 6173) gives 1.22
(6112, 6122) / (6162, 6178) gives 1.30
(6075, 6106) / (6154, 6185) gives 1.26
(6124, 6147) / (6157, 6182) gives 1.20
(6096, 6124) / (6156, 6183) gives 1.29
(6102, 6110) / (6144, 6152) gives 1.36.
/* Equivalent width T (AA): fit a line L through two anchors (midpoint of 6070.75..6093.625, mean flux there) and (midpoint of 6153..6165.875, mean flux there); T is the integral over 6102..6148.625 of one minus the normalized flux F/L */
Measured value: 5.8 AA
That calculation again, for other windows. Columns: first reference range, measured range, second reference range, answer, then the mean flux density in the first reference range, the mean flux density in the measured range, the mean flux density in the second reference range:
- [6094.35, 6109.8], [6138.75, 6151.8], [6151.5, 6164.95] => 0.05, 1.94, 2.35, 2.48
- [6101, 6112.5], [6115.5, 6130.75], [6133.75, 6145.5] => 1.08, 1.89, 1.84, 2.06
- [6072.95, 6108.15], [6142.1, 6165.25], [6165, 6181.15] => -1.71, 1.96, 2.46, 2.4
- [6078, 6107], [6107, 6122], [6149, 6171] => 1.86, 1.96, 1.86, 2.47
